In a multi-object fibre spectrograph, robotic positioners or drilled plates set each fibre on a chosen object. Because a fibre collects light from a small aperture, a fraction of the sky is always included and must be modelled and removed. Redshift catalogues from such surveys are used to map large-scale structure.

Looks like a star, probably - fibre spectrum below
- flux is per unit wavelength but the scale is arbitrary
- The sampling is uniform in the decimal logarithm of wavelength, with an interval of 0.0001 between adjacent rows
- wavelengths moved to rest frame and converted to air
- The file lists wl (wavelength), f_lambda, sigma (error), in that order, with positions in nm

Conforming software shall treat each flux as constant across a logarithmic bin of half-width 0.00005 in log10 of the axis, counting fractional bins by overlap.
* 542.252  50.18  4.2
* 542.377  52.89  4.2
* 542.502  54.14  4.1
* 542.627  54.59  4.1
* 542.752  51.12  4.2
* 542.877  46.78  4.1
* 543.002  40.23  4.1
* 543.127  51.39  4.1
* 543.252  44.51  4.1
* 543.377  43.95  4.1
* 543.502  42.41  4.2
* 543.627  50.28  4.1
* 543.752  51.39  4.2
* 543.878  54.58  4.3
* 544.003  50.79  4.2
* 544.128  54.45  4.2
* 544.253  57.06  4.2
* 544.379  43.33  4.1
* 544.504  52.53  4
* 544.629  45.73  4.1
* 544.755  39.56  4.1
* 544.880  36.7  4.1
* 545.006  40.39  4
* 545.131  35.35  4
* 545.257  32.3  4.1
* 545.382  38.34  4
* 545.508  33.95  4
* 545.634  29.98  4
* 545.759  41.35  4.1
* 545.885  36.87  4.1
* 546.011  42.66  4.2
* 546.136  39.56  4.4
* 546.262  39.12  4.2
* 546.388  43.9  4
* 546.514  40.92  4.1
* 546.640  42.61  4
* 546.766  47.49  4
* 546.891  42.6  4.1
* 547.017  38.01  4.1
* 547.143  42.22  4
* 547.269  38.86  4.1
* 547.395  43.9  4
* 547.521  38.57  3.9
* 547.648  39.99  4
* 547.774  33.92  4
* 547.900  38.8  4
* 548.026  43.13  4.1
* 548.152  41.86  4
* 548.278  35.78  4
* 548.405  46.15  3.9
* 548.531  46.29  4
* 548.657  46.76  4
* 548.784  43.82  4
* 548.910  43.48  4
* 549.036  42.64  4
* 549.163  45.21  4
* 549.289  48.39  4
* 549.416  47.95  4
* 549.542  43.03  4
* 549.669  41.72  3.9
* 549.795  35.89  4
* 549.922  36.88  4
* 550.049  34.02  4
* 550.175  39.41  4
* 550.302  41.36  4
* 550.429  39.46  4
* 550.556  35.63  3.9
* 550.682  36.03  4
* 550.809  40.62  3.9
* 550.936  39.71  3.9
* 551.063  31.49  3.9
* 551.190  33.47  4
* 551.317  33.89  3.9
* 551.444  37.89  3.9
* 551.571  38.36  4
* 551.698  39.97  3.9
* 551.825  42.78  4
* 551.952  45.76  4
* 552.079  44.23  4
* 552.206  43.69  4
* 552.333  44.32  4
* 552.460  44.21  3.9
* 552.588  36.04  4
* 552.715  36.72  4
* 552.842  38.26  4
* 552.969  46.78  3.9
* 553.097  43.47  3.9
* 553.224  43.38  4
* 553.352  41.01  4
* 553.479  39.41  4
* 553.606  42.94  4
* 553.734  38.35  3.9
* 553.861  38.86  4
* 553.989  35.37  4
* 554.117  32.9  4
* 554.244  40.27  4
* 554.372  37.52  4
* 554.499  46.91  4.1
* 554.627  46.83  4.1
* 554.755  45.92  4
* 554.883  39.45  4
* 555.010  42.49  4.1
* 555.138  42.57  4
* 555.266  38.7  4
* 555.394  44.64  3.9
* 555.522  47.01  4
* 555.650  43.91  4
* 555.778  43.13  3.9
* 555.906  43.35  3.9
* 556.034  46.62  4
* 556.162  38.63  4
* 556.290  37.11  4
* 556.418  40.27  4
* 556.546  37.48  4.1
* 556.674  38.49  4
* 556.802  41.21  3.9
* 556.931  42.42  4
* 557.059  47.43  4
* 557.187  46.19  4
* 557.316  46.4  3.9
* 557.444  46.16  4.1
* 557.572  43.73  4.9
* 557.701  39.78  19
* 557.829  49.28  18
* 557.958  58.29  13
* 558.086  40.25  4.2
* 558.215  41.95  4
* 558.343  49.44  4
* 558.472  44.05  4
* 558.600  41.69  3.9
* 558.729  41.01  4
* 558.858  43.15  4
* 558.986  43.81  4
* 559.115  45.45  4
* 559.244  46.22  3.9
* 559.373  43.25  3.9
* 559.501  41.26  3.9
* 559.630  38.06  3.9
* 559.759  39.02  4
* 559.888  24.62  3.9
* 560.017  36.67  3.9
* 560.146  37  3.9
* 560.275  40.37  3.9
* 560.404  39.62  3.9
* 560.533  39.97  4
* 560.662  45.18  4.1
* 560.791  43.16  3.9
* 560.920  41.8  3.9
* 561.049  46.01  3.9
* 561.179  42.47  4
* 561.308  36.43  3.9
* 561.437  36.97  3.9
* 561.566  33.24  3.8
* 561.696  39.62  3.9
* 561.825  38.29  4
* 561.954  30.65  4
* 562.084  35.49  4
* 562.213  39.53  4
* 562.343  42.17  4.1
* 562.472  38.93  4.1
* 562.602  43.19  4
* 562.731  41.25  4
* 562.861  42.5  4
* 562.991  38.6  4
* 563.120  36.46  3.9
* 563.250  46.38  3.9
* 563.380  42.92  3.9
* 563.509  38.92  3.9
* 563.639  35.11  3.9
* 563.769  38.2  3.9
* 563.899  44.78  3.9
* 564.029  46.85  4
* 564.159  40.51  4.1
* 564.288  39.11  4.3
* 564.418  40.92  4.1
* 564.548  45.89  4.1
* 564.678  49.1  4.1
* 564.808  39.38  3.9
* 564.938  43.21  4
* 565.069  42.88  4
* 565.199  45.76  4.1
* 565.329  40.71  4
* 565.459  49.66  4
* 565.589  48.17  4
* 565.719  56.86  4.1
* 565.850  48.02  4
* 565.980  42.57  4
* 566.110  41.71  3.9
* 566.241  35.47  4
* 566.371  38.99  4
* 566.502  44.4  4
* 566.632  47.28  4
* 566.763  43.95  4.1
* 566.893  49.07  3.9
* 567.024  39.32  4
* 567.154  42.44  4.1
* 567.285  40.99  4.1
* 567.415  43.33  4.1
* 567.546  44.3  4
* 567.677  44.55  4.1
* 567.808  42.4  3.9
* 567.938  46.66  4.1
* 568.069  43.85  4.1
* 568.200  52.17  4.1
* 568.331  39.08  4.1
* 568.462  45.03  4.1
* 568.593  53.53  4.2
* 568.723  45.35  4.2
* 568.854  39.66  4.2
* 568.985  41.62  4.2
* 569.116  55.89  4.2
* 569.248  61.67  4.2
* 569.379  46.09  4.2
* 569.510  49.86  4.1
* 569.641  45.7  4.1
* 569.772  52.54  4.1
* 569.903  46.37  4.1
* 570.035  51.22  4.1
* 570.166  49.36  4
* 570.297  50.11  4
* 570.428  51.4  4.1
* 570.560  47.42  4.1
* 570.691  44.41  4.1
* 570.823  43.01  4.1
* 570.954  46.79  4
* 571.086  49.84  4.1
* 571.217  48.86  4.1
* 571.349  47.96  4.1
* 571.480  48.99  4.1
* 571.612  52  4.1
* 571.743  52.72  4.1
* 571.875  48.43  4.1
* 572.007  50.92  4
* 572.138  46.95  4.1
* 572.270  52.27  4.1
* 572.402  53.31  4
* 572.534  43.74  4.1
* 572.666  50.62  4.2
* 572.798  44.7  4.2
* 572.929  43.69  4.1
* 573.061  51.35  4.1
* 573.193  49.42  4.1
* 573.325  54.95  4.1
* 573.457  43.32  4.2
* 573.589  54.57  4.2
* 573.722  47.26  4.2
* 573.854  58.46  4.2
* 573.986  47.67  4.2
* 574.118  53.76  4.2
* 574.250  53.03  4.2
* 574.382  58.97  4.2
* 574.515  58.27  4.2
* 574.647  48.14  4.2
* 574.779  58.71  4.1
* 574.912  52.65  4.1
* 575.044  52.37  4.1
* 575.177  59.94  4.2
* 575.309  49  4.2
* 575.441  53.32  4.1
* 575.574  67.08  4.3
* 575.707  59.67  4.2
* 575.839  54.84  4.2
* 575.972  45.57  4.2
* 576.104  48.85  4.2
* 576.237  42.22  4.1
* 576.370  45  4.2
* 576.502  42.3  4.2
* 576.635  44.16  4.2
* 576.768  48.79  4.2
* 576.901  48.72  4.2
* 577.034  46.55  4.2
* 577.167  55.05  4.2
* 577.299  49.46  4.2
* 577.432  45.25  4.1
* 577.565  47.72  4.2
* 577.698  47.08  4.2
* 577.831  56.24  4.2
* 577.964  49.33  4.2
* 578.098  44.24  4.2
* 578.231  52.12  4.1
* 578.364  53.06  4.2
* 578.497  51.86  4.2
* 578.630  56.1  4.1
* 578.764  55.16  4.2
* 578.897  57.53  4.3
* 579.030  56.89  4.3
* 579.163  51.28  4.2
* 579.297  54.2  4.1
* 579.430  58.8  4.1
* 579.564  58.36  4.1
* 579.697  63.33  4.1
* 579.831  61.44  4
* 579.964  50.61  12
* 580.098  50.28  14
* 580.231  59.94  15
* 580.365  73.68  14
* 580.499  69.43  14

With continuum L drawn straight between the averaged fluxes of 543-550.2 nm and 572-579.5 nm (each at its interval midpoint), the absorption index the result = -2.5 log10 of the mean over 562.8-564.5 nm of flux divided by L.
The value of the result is 0.17 mag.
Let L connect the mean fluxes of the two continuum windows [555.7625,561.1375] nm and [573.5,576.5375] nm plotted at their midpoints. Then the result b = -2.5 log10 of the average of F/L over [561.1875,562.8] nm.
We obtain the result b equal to 0.17 mag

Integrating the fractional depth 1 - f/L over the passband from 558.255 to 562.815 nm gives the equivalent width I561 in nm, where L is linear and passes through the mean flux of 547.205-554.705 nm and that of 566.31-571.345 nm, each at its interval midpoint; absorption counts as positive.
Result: 0.36 nm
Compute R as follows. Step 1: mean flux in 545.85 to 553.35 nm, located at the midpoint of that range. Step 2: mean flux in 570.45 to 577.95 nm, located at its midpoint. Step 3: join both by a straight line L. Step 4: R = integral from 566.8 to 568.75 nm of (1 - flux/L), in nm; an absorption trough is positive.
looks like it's 0.12 nm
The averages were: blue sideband 40.9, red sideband 50.3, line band 44.8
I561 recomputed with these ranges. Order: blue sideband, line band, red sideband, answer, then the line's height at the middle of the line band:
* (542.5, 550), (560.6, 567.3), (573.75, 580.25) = 0.92 nm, 48.6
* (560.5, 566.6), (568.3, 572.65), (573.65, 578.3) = -0.15 nm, 47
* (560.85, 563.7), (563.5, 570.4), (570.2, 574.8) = -0.14 nm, 44.3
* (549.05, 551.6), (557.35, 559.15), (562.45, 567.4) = -0.16 nm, 41.2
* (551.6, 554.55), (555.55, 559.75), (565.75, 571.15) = -0.09 nm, 42.5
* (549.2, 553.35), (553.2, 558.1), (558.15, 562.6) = -0.27 nm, 40.2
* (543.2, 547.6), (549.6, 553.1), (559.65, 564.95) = 0.21 nm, 41.8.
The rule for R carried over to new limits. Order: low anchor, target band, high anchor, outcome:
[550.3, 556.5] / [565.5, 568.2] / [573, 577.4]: 0.17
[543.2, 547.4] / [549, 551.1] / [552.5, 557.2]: 0.10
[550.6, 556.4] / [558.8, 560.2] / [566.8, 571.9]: 0.11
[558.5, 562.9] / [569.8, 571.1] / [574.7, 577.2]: -0.02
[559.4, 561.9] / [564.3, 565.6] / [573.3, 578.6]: -0.05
